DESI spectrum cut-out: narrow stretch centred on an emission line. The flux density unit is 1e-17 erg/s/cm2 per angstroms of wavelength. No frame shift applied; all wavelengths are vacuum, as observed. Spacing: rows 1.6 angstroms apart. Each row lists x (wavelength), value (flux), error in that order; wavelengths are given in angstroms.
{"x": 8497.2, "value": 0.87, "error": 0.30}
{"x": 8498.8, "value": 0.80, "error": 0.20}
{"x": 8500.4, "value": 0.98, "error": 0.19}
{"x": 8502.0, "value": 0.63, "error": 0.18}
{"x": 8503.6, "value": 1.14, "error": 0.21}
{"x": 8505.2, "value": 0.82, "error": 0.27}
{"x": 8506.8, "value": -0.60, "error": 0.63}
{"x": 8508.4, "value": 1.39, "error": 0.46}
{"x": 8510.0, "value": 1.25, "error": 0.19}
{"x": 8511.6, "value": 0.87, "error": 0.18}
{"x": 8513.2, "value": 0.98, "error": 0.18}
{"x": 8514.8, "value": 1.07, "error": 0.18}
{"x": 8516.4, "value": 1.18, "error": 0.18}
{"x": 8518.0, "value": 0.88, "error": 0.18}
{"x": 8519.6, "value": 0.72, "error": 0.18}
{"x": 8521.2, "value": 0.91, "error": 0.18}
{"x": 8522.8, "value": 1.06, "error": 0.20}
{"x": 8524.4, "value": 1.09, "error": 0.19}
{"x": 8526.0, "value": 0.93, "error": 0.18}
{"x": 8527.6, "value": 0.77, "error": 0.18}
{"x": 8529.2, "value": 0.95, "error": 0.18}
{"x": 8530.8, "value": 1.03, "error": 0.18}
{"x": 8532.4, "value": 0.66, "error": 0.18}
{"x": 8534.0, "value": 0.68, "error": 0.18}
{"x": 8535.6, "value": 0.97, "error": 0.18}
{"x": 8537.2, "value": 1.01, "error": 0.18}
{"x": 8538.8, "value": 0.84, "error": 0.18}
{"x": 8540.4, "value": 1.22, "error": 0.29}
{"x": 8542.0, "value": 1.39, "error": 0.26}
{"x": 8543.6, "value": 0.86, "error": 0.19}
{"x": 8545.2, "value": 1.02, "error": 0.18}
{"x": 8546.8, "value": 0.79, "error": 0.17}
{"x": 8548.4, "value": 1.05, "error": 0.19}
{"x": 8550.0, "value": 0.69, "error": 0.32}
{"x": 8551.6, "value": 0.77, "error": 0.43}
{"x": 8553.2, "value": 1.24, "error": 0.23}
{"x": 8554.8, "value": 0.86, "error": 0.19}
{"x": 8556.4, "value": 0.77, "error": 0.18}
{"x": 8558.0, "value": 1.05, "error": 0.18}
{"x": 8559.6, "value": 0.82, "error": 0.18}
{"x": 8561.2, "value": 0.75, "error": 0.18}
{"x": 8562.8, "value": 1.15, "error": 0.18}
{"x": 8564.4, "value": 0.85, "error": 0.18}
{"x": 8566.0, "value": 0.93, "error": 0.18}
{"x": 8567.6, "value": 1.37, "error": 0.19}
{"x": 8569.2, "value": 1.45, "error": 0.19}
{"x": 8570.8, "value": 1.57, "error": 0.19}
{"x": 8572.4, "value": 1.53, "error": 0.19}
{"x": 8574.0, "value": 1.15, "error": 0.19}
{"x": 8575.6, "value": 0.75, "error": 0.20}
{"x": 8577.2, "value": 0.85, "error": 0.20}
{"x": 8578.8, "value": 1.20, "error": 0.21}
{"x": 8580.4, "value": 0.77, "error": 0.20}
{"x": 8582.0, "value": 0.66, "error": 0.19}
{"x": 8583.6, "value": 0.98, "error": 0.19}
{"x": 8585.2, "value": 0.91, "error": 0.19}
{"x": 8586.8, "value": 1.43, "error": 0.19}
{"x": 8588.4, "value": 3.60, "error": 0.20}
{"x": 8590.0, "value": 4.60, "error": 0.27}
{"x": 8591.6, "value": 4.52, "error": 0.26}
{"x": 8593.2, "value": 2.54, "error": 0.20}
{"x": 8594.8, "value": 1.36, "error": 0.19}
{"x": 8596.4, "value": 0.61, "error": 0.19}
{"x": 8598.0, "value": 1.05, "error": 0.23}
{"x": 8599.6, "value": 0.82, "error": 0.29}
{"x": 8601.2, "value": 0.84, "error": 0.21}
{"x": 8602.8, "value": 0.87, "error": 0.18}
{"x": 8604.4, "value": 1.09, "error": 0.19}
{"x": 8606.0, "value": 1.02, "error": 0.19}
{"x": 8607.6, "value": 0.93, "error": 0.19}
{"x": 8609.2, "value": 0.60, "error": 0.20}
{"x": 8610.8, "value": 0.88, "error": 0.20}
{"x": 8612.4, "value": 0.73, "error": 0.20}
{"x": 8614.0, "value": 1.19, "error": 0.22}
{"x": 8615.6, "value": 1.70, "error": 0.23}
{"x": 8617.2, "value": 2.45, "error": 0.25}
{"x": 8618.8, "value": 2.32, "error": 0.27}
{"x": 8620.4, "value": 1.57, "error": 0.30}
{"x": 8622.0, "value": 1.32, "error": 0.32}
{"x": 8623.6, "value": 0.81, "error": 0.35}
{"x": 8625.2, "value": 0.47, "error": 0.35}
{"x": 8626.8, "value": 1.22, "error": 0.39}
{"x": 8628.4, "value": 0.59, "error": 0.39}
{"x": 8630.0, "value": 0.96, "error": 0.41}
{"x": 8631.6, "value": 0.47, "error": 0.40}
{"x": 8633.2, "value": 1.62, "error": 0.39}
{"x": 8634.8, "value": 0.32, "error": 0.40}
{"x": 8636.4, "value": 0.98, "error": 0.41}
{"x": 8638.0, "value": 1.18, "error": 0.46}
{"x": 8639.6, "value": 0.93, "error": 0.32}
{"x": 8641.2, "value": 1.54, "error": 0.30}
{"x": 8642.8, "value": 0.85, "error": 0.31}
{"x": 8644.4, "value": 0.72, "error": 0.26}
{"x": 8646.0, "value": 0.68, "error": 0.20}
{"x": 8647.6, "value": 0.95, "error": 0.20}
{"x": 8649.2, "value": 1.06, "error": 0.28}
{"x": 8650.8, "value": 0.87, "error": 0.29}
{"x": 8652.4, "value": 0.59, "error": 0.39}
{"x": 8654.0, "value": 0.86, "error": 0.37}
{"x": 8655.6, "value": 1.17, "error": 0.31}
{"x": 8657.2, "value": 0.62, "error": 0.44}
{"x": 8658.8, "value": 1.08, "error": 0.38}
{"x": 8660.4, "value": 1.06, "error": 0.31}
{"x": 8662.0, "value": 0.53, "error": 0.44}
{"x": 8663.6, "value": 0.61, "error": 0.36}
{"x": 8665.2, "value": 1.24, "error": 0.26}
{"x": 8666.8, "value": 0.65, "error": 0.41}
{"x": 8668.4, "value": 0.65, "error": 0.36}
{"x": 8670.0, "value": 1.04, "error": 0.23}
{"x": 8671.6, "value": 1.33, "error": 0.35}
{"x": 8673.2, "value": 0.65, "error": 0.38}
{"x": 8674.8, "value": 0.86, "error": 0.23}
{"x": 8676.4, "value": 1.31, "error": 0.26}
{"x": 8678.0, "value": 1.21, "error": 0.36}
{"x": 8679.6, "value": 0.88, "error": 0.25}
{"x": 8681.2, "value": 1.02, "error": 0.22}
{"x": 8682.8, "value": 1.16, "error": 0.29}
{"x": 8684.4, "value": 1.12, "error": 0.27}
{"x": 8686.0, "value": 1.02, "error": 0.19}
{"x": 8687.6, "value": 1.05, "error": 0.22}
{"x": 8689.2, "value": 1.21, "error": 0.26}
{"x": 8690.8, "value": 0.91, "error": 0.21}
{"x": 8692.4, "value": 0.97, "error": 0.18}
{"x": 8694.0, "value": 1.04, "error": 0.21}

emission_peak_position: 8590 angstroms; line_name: H-alpha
